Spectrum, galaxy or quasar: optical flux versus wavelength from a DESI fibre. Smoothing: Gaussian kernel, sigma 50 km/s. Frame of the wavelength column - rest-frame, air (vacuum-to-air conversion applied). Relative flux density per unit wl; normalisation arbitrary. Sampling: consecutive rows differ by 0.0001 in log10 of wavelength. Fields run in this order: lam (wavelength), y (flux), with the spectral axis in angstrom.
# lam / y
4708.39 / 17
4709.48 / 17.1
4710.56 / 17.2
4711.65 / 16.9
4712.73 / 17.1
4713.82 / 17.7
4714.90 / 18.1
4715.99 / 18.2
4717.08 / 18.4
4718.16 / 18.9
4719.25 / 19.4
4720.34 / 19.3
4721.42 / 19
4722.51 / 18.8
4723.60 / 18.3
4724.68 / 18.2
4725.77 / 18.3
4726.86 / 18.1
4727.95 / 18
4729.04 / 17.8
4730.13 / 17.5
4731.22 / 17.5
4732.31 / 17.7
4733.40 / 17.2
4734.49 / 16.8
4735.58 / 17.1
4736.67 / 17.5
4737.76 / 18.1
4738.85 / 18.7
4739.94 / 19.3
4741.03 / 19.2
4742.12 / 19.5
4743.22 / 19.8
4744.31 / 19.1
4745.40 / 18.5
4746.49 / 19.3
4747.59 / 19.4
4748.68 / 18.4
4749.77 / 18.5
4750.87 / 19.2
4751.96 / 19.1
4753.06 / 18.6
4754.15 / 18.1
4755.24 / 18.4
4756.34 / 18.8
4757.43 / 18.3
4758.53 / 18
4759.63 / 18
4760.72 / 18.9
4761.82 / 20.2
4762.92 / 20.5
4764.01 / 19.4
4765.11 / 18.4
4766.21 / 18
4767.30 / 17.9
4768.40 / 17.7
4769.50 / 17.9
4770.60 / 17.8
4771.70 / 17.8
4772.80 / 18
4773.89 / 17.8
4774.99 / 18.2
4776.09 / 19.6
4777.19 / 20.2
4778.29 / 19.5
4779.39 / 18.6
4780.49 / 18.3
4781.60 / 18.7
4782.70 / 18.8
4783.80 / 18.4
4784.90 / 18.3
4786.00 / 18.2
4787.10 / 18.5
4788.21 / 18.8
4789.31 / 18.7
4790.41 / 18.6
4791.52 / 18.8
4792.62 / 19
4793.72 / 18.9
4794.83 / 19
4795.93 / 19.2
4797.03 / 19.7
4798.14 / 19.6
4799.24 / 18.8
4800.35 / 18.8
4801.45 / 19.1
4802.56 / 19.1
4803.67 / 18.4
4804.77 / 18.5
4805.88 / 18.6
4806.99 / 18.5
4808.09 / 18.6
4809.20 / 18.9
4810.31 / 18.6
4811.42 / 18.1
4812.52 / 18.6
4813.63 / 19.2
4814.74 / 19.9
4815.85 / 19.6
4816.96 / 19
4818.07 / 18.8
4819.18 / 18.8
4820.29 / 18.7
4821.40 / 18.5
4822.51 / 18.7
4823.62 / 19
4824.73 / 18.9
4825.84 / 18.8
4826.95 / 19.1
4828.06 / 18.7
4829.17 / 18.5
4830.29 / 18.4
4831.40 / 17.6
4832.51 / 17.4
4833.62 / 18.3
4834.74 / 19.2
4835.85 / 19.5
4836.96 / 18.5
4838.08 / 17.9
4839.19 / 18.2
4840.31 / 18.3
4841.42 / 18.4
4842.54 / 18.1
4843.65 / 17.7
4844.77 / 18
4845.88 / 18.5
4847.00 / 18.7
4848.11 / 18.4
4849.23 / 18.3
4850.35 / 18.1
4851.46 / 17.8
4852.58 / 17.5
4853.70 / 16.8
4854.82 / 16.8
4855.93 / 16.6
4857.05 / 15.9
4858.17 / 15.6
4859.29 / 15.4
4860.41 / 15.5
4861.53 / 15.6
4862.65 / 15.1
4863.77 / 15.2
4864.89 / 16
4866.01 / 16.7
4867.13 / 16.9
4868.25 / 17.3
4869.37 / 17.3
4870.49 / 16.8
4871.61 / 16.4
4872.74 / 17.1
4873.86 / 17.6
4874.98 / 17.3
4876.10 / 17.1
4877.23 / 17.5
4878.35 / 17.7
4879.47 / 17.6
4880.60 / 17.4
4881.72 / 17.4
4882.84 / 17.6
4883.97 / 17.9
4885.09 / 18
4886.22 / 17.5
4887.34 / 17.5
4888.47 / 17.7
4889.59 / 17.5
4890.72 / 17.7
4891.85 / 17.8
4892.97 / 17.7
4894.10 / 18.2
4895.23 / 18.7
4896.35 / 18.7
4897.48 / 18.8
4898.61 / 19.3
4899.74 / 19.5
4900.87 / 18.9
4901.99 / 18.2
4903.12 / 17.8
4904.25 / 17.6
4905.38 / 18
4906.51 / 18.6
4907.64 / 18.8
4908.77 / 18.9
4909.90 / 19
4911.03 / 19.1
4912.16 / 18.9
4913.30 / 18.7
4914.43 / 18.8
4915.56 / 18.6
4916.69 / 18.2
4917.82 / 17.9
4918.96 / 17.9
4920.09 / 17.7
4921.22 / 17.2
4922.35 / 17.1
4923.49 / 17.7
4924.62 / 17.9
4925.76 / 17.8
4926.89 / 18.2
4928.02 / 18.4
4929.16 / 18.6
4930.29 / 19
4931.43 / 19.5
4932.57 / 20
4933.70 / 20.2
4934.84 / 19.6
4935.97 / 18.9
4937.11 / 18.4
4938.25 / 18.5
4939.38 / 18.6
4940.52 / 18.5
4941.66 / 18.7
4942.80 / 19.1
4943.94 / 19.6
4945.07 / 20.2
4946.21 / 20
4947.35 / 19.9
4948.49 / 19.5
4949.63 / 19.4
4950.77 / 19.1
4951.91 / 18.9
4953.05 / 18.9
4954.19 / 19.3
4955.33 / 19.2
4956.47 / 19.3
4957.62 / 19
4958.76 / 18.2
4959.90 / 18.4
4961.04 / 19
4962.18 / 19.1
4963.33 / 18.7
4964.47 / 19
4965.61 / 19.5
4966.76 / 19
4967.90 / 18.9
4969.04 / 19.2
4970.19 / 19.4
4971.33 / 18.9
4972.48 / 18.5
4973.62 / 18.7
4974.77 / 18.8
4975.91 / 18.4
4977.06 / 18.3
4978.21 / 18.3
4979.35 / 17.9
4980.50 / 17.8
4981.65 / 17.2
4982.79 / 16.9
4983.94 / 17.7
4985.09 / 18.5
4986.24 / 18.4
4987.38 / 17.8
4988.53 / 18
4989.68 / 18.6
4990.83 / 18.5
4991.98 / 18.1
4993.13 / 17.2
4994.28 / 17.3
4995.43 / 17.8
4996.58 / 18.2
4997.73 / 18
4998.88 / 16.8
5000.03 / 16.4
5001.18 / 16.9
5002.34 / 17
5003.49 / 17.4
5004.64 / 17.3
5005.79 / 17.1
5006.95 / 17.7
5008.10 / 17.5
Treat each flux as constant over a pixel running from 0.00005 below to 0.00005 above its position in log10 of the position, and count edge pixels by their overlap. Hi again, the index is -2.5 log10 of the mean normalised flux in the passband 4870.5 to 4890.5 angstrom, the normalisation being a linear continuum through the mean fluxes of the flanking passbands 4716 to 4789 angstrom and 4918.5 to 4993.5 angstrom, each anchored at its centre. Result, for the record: 0.07 mag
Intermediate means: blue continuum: 18.5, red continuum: 18.7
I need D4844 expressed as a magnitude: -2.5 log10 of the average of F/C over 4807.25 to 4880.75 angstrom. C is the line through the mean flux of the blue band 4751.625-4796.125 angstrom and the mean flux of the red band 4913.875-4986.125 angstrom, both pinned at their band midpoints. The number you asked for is 0.05 mag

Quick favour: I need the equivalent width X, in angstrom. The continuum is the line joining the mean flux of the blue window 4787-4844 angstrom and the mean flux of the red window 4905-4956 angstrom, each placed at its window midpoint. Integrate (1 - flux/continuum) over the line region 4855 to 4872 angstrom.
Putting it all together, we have 2.3 angstrom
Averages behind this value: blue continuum 18.7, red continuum 18.8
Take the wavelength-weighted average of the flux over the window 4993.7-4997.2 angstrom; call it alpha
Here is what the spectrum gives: 17.8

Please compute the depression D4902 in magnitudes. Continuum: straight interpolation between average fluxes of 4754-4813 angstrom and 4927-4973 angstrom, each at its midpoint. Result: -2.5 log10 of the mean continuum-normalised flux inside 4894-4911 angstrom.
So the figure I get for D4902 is 0.020 mag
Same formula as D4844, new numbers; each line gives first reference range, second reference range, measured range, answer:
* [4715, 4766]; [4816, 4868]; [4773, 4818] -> -0.04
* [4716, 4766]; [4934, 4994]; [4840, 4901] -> 0.07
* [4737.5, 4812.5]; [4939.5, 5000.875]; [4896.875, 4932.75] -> 0.01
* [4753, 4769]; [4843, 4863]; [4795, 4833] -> -0.06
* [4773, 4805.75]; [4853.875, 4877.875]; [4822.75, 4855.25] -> -0.06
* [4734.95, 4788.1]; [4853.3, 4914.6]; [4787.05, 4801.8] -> -0.04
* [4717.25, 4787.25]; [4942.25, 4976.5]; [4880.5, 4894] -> 0.07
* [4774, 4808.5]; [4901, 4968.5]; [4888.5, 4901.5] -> 0.02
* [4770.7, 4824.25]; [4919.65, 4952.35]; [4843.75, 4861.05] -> 0.10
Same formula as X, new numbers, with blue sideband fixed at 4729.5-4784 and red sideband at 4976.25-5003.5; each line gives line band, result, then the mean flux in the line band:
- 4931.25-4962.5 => -2.3 angstrom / 19.2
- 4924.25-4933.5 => -0.4 angstrom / 18.8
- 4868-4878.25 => 0.5 angstrom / 17.2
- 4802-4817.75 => -0.4 angstrom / 18.8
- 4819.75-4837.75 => -0.3 angstrom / 18.6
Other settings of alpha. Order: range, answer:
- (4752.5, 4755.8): 18.4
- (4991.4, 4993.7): 17.6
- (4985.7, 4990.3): 18.2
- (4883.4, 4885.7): 17.9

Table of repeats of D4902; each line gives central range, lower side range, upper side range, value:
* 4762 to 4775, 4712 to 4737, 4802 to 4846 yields 0.00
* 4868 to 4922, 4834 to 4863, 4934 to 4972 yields 0.01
